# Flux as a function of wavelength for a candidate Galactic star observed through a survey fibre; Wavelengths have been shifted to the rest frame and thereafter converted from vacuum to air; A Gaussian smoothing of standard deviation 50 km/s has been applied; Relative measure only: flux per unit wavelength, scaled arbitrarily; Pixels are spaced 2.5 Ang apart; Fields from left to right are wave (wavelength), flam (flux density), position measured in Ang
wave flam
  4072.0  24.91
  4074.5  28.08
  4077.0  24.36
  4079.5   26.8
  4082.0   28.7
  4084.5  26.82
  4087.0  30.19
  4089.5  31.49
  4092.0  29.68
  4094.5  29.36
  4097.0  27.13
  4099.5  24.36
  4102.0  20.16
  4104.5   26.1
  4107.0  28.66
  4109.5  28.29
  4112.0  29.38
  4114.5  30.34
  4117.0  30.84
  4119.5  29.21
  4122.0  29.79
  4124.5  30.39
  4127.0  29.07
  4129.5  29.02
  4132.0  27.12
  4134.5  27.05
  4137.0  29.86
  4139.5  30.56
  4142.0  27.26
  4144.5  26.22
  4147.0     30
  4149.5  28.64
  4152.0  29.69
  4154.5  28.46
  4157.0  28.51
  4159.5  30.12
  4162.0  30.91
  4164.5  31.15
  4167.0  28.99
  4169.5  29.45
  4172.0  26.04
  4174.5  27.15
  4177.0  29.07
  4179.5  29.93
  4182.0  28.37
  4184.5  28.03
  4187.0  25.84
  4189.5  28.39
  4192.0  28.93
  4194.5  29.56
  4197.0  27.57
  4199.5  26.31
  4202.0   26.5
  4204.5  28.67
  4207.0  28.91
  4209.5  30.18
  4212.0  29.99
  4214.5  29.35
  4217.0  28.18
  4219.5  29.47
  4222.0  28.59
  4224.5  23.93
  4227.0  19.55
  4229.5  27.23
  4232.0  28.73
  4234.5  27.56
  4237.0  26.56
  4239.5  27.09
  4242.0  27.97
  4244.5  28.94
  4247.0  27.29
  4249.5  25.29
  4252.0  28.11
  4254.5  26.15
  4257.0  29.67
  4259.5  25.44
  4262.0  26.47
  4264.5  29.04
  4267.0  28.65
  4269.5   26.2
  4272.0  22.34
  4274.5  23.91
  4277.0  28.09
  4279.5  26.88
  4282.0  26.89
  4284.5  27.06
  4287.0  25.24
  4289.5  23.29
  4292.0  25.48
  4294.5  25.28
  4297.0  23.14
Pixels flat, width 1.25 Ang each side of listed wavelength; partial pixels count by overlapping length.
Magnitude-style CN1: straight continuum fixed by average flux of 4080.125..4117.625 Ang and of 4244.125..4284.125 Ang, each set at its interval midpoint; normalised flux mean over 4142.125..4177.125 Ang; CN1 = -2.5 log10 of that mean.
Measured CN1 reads -0.05 mag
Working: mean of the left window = 28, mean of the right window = 26.8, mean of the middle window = 28.8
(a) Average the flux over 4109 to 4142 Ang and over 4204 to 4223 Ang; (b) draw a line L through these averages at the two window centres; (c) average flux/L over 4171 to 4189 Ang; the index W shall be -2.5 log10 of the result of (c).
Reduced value 0.05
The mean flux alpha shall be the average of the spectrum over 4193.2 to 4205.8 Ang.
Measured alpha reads 27.7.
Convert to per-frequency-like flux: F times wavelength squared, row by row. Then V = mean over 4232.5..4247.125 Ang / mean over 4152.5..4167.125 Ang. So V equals 0.97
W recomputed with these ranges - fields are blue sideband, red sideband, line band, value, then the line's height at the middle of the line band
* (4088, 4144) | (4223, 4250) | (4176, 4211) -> -0.05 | 27.1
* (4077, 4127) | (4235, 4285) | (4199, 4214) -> -0.05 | 27.4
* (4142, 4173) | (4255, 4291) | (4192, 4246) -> 0.00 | 27.6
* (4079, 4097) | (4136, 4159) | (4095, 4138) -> 0.03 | 28.9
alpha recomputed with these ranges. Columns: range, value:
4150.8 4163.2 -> 29.5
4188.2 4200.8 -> 28.1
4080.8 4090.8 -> 29.3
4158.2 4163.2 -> 30.5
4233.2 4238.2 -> 27.1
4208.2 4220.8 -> 29.4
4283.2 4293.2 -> 25.3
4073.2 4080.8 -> 26.4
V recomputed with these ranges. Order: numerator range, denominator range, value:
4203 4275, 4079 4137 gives 1.02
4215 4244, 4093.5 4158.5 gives 1.00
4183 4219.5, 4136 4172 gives 0.99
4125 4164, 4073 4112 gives 1.08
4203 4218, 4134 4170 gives 1.03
